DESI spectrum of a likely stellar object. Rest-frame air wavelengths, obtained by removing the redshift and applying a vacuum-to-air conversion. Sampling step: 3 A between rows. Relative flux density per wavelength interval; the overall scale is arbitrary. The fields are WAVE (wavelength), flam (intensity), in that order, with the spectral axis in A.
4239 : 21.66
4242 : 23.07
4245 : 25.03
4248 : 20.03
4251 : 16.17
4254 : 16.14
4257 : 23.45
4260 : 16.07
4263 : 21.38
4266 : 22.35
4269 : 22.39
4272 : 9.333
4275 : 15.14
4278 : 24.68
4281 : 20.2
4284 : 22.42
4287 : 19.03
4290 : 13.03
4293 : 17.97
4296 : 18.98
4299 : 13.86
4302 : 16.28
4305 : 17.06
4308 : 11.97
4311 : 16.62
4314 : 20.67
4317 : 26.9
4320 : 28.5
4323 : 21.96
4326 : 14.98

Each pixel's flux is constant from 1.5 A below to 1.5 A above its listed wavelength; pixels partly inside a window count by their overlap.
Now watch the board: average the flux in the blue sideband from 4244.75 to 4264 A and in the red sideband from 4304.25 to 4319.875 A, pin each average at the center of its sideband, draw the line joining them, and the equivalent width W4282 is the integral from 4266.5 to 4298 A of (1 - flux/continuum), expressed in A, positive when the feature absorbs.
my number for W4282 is 1.78 A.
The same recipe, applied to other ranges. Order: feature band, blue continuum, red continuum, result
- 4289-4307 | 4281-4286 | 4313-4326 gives 4.94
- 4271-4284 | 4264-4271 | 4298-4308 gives 0.82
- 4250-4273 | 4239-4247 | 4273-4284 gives 3.06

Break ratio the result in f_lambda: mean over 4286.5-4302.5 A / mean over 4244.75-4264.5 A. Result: 0.8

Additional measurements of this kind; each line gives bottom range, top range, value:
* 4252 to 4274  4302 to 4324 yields 1.09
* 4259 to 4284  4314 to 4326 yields 1.24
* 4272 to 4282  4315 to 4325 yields 1.36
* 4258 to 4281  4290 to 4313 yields 0.84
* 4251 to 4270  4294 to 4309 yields 0.79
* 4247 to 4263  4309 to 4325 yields 1.20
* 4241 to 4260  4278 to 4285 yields 1.09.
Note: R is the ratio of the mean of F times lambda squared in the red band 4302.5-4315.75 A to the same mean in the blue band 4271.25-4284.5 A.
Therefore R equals 0.92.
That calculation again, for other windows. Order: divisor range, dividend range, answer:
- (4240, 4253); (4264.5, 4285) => 0.94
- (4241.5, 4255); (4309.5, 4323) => 1.19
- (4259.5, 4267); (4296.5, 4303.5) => 0.78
